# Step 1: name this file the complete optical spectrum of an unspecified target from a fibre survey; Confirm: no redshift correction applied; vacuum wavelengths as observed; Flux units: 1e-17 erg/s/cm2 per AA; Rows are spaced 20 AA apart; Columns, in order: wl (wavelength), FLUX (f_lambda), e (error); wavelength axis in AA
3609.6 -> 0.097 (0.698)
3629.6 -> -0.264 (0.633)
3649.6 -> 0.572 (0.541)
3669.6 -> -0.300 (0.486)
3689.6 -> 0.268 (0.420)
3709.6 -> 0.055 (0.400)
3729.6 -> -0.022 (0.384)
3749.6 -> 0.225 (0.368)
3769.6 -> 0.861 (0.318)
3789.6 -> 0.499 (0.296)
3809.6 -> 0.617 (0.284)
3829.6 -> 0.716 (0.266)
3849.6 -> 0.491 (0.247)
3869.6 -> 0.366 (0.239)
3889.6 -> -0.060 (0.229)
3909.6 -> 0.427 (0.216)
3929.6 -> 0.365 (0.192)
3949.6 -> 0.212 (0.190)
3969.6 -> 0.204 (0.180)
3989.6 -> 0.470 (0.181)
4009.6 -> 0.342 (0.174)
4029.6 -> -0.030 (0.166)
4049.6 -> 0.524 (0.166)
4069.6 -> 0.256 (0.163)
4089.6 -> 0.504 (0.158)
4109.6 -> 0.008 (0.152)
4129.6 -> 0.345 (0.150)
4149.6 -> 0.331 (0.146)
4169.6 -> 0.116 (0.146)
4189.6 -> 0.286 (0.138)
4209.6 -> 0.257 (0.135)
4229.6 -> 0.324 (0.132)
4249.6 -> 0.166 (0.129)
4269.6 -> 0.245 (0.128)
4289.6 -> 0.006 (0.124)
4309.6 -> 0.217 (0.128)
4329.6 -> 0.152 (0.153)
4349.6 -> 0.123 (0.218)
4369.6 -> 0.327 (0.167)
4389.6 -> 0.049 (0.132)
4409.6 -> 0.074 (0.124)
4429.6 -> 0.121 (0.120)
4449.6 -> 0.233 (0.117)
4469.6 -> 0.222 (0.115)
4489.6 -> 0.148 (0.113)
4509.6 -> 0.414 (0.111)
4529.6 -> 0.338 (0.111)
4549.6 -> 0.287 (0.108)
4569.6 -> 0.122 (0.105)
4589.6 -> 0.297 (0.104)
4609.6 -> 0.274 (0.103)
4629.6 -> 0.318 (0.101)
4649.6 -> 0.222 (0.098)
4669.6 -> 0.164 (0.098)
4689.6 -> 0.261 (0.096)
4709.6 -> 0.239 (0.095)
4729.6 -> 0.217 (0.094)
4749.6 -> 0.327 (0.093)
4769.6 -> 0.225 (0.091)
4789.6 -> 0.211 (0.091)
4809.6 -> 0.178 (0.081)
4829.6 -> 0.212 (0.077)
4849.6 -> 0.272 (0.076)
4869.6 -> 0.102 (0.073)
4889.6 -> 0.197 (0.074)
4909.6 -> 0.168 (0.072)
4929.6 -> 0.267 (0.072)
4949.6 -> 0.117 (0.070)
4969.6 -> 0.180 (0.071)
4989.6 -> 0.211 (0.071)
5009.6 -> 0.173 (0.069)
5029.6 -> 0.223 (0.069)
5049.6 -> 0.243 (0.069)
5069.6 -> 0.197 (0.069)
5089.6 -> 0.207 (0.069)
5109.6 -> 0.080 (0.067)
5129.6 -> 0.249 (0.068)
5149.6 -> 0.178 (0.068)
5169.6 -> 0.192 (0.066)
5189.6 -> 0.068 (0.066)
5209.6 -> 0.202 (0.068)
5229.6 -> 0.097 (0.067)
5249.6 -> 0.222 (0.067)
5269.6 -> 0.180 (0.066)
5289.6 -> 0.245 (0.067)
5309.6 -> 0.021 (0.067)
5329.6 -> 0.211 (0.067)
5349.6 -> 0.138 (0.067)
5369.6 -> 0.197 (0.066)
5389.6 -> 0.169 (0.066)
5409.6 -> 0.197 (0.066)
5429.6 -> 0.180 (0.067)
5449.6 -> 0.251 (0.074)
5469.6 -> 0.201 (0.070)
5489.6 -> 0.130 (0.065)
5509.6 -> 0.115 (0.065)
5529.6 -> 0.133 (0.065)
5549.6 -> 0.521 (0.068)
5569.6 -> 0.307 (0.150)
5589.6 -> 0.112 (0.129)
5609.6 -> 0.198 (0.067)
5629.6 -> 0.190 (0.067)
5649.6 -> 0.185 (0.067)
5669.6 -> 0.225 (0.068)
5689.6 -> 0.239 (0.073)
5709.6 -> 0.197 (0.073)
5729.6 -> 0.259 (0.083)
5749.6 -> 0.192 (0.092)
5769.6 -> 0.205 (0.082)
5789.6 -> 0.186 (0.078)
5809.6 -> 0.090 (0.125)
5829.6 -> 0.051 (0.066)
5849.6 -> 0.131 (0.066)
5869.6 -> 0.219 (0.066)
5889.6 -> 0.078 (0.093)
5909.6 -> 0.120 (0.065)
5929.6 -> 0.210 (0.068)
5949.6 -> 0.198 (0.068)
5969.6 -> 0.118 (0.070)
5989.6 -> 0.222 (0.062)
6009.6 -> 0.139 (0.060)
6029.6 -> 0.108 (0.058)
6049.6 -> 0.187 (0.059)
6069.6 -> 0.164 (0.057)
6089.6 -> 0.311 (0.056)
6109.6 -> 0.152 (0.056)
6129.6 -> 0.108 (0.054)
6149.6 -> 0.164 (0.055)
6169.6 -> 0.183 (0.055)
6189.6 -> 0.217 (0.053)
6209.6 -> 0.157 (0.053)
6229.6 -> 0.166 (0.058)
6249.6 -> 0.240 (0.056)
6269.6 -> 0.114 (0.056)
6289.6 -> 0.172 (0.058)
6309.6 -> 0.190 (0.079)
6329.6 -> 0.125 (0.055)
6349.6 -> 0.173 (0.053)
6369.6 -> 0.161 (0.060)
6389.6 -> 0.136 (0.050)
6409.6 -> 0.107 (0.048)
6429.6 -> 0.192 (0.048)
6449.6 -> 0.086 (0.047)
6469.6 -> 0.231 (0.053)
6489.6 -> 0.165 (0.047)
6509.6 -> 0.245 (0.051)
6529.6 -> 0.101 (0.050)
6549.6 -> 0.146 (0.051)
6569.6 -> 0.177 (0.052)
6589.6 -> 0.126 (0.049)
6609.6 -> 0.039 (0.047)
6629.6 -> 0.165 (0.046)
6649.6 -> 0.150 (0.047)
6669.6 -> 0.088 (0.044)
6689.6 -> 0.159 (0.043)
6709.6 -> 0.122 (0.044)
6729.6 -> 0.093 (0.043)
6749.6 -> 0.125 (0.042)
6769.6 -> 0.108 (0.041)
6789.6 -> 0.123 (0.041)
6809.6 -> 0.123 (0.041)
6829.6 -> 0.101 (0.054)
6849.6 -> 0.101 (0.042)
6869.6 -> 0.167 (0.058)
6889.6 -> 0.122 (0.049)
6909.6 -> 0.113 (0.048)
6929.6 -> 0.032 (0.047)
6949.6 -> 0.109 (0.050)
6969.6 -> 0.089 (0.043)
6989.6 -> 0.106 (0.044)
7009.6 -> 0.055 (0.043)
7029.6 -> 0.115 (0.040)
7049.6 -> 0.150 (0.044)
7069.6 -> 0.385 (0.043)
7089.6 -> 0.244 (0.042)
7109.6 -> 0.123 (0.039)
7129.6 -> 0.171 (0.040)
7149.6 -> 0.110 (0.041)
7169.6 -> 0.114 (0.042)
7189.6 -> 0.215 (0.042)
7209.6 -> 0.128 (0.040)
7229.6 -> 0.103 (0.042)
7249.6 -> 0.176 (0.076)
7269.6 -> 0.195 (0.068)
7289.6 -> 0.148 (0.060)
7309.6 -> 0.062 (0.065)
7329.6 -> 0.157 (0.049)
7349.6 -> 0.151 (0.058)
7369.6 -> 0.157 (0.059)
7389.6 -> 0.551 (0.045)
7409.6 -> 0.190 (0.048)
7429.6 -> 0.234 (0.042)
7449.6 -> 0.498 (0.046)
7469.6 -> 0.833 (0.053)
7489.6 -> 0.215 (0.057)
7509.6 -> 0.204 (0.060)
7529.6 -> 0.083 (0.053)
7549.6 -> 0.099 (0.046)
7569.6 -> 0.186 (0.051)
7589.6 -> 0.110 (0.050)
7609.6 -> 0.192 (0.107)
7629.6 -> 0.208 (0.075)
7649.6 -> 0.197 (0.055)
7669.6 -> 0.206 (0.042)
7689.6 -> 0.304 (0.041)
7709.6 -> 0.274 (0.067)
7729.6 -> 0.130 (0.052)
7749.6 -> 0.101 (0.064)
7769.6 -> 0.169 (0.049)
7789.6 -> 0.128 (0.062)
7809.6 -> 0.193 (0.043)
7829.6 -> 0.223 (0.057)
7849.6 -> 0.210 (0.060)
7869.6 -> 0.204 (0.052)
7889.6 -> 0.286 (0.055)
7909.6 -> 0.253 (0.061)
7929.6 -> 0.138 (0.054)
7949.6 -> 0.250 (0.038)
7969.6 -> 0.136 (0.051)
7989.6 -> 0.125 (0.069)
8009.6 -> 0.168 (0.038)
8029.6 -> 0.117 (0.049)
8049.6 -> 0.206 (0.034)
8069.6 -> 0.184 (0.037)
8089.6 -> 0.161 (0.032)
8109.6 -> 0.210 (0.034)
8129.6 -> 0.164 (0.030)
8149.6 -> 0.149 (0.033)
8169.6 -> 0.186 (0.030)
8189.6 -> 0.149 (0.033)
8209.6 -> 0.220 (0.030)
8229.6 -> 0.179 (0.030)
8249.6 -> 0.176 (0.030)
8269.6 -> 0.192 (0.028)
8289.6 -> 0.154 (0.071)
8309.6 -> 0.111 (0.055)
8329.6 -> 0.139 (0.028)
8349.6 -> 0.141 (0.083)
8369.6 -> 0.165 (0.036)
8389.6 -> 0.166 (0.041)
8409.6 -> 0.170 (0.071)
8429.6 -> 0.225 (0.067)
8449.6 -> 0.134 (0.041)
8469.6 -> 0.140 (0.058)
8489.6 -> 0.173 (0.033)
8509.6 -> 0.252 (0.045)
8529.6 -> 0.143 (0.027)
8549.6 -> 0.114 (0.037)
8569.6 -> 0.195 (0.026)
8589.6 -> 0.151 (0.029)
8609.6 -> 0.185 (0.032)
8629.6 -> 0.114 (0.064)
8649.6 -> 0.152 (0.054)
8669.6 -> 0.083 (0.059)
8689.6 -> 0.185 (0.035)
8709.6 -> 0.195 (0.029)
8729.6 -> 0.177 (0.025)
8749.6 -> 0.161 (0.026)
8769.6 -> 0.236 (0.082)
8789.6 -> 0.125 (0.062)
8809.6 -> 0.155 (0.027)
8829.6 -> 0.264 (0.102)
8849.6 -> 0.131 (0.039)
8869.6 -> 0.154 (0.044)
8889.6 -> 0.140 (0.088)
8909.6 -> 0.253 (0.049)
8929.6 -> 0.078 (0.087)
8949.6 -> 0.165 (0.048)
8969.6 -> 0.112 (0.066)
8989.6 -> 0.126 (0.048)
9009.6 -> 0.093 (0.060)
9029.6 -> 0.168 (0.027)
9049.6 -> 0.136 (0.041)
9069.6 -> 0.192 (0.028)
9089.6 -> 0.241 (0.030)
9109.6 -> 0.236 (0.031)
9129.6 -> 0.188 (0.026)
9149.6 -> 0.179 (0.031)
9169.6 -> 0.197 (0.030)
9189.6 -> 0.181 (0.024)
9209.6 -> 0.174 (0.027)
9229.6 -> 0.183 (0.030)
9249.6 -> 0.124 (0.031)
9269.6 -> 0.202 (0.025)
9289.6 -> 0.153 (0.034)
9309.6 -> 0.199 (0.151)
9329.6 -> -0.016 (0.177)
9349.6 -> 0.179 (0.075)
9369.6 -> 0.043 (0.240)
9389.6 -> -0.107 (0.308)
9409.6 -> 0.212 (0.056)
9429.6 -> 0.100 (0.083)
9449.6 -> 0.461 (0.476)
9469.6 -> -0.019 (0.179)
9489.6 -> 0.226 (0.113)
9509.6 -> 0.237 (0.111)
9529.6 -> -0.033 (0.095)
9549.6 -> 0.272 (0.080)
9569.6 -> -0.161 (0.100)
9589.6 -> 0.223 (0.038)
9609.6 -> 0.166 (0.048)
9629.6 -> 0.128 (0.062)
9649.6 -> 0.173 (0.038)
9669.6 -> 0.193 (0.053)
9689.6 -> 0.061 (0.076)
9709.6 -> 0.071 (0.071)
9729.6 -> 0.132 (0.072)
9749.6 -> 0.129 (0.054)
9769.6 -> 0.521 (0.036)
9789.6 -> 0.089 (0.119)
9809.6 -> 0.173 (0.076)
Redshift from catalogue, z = 0.490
